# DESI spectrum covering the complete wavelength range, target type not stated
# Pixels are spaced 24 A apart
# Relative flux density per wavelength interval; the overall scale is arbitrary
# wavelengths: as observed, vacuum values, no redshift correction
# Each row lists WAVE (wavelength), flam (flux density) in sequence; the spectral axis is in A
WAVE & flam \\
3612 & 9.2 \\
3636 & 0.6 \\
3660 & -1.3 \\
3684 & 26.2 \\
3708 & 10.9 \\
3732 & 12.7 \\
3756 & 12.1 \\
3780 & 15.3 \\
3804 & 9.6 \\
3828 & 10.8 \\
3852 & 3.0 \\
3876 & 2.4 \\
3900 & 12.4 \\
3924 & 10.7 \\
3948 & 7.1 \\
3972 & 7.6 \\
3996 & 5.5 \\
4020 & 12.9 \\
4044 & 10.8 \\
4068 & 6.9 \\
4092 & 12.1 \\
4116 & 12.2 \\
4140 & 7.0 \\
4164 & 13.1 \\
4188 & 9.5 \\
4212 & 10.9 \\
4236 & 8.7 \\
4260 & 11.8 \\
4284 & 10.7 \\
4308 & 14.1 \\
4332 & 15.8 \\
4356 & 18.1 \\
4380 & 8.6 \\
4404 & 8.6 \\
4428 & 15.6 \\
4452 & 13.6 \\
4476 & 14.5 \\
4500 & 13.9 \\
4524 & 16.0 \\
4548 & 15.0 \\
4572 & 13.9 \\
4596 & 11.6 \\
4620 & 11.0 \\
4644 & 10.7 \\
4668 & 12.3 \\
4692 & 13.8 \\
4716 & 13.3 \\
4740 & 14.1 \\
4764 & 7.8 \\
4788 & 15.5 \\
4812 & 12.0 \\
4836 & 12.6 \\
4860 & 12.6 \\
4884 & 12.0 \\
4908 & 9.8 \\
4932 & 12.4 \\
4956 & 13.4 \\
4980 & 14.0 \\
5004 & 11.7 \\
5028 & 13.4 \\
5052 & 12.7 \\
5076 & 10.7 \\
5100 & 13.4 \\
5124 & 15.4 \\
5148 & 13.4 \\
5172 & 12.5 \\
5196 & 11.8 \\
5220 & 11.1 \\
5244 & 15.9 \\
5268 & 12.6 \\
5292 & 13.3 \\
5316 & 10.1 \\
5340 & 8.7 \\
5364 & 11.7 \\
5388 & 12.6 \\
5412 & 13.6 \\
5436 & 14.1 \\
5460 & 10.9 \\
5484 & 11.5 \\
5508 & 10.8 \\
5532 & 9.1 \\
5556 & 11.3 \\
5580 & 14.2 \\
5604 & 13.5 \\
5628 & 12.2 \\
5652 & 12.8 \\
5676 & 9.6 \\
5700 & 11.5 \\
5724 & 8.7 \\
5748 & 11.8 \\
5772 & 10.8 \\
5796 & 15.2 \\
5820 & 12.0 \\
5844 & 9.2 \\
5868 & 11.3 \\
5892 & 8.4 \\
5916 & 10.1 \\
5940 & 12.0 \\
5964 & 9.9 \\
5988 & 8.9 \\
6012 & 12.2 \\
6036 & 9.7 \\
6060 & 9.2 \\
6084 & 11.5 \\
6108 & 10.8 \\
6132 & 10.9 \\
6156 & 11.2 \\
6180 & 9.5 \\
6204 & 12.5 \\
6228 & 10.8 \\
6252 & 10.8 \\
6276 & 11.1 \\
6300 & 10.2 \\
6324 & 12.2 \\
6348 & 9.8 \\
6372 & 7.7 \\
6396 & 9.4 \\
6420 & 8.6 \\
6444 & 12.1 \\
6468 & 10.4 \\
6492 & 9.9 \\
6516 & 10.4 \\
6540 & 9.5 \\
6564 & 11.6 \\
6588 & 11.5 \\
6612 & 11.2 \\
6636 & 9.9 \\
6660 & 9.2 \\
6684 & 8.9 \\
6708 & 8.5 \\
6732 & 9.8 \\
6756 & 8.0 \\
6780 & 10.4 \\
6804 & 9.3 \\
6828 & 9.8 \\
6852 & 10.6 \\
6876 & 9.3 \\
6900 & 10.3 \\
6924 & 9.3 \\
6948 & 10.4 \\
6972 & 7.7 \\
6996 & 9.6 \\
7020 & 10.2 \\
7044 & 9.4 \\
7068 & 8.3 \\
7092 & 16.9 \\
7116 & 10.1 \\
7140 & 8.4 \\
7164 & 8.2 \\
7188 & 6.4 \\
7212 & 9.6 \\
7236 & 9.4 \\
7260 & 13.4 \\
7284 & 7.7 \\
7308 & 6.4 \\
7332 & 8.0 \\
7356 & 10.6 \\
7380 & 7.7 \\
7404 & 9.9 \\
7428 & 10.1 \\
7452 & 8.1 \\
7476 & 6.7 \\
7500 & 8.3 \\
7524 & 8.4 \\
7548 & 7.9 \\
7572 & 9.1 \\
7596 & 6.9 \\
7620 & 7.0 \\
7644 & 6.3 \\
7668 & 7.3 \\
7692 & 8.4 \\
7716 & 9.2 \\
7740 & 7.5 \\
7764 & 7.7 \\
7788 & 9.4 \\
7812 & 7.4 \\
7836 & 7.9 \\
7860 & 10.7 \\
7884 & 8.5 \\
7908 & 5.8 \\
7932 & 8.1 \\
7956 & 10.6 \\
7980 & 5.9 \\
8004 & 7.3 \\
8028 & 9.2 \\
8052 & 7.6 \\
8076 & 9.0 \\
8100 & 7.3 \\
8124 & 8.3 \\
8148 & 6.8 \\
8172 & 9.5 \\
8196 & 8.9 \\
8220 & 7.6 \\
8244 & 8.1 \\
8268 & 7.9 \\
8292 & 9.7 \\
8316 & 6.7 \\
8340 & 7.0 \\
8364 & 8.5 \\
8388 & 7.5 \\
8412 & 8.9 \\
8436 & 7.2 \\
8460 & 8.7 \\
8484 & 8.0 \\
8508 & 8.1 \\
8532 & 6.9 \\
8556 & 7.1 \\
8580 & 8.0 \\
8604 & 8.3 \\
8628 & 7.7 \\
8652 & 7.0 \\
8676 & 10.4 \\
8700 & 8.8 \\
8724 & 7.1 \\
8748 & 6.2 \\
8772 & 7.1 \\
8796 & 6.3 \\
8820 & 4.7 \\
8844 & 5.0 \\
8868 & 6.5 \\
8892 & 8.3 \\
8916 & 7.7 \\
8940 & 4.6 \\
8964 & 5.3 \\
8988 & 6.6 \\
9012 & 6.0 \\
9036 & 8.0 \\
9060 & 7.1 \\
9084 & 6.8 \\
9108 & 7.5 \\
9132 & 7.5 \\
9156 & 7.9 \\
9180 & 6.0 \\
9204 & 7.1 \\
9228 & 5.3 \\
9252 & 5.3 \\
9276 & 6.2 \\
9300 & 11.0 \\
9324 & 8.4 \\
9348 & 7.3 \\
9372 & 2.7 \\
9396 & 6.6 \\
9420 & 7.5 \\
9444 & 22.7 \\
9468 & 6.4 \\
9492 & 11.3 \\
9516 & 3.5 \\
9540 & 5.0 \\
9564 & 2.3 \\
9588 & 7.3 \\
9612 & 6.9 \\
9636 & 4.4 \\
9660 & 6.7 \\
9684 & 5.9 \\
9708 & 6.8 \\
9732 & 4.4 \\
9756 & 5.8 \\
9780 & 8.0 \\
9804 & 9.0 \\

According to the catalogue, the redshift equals 0.08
